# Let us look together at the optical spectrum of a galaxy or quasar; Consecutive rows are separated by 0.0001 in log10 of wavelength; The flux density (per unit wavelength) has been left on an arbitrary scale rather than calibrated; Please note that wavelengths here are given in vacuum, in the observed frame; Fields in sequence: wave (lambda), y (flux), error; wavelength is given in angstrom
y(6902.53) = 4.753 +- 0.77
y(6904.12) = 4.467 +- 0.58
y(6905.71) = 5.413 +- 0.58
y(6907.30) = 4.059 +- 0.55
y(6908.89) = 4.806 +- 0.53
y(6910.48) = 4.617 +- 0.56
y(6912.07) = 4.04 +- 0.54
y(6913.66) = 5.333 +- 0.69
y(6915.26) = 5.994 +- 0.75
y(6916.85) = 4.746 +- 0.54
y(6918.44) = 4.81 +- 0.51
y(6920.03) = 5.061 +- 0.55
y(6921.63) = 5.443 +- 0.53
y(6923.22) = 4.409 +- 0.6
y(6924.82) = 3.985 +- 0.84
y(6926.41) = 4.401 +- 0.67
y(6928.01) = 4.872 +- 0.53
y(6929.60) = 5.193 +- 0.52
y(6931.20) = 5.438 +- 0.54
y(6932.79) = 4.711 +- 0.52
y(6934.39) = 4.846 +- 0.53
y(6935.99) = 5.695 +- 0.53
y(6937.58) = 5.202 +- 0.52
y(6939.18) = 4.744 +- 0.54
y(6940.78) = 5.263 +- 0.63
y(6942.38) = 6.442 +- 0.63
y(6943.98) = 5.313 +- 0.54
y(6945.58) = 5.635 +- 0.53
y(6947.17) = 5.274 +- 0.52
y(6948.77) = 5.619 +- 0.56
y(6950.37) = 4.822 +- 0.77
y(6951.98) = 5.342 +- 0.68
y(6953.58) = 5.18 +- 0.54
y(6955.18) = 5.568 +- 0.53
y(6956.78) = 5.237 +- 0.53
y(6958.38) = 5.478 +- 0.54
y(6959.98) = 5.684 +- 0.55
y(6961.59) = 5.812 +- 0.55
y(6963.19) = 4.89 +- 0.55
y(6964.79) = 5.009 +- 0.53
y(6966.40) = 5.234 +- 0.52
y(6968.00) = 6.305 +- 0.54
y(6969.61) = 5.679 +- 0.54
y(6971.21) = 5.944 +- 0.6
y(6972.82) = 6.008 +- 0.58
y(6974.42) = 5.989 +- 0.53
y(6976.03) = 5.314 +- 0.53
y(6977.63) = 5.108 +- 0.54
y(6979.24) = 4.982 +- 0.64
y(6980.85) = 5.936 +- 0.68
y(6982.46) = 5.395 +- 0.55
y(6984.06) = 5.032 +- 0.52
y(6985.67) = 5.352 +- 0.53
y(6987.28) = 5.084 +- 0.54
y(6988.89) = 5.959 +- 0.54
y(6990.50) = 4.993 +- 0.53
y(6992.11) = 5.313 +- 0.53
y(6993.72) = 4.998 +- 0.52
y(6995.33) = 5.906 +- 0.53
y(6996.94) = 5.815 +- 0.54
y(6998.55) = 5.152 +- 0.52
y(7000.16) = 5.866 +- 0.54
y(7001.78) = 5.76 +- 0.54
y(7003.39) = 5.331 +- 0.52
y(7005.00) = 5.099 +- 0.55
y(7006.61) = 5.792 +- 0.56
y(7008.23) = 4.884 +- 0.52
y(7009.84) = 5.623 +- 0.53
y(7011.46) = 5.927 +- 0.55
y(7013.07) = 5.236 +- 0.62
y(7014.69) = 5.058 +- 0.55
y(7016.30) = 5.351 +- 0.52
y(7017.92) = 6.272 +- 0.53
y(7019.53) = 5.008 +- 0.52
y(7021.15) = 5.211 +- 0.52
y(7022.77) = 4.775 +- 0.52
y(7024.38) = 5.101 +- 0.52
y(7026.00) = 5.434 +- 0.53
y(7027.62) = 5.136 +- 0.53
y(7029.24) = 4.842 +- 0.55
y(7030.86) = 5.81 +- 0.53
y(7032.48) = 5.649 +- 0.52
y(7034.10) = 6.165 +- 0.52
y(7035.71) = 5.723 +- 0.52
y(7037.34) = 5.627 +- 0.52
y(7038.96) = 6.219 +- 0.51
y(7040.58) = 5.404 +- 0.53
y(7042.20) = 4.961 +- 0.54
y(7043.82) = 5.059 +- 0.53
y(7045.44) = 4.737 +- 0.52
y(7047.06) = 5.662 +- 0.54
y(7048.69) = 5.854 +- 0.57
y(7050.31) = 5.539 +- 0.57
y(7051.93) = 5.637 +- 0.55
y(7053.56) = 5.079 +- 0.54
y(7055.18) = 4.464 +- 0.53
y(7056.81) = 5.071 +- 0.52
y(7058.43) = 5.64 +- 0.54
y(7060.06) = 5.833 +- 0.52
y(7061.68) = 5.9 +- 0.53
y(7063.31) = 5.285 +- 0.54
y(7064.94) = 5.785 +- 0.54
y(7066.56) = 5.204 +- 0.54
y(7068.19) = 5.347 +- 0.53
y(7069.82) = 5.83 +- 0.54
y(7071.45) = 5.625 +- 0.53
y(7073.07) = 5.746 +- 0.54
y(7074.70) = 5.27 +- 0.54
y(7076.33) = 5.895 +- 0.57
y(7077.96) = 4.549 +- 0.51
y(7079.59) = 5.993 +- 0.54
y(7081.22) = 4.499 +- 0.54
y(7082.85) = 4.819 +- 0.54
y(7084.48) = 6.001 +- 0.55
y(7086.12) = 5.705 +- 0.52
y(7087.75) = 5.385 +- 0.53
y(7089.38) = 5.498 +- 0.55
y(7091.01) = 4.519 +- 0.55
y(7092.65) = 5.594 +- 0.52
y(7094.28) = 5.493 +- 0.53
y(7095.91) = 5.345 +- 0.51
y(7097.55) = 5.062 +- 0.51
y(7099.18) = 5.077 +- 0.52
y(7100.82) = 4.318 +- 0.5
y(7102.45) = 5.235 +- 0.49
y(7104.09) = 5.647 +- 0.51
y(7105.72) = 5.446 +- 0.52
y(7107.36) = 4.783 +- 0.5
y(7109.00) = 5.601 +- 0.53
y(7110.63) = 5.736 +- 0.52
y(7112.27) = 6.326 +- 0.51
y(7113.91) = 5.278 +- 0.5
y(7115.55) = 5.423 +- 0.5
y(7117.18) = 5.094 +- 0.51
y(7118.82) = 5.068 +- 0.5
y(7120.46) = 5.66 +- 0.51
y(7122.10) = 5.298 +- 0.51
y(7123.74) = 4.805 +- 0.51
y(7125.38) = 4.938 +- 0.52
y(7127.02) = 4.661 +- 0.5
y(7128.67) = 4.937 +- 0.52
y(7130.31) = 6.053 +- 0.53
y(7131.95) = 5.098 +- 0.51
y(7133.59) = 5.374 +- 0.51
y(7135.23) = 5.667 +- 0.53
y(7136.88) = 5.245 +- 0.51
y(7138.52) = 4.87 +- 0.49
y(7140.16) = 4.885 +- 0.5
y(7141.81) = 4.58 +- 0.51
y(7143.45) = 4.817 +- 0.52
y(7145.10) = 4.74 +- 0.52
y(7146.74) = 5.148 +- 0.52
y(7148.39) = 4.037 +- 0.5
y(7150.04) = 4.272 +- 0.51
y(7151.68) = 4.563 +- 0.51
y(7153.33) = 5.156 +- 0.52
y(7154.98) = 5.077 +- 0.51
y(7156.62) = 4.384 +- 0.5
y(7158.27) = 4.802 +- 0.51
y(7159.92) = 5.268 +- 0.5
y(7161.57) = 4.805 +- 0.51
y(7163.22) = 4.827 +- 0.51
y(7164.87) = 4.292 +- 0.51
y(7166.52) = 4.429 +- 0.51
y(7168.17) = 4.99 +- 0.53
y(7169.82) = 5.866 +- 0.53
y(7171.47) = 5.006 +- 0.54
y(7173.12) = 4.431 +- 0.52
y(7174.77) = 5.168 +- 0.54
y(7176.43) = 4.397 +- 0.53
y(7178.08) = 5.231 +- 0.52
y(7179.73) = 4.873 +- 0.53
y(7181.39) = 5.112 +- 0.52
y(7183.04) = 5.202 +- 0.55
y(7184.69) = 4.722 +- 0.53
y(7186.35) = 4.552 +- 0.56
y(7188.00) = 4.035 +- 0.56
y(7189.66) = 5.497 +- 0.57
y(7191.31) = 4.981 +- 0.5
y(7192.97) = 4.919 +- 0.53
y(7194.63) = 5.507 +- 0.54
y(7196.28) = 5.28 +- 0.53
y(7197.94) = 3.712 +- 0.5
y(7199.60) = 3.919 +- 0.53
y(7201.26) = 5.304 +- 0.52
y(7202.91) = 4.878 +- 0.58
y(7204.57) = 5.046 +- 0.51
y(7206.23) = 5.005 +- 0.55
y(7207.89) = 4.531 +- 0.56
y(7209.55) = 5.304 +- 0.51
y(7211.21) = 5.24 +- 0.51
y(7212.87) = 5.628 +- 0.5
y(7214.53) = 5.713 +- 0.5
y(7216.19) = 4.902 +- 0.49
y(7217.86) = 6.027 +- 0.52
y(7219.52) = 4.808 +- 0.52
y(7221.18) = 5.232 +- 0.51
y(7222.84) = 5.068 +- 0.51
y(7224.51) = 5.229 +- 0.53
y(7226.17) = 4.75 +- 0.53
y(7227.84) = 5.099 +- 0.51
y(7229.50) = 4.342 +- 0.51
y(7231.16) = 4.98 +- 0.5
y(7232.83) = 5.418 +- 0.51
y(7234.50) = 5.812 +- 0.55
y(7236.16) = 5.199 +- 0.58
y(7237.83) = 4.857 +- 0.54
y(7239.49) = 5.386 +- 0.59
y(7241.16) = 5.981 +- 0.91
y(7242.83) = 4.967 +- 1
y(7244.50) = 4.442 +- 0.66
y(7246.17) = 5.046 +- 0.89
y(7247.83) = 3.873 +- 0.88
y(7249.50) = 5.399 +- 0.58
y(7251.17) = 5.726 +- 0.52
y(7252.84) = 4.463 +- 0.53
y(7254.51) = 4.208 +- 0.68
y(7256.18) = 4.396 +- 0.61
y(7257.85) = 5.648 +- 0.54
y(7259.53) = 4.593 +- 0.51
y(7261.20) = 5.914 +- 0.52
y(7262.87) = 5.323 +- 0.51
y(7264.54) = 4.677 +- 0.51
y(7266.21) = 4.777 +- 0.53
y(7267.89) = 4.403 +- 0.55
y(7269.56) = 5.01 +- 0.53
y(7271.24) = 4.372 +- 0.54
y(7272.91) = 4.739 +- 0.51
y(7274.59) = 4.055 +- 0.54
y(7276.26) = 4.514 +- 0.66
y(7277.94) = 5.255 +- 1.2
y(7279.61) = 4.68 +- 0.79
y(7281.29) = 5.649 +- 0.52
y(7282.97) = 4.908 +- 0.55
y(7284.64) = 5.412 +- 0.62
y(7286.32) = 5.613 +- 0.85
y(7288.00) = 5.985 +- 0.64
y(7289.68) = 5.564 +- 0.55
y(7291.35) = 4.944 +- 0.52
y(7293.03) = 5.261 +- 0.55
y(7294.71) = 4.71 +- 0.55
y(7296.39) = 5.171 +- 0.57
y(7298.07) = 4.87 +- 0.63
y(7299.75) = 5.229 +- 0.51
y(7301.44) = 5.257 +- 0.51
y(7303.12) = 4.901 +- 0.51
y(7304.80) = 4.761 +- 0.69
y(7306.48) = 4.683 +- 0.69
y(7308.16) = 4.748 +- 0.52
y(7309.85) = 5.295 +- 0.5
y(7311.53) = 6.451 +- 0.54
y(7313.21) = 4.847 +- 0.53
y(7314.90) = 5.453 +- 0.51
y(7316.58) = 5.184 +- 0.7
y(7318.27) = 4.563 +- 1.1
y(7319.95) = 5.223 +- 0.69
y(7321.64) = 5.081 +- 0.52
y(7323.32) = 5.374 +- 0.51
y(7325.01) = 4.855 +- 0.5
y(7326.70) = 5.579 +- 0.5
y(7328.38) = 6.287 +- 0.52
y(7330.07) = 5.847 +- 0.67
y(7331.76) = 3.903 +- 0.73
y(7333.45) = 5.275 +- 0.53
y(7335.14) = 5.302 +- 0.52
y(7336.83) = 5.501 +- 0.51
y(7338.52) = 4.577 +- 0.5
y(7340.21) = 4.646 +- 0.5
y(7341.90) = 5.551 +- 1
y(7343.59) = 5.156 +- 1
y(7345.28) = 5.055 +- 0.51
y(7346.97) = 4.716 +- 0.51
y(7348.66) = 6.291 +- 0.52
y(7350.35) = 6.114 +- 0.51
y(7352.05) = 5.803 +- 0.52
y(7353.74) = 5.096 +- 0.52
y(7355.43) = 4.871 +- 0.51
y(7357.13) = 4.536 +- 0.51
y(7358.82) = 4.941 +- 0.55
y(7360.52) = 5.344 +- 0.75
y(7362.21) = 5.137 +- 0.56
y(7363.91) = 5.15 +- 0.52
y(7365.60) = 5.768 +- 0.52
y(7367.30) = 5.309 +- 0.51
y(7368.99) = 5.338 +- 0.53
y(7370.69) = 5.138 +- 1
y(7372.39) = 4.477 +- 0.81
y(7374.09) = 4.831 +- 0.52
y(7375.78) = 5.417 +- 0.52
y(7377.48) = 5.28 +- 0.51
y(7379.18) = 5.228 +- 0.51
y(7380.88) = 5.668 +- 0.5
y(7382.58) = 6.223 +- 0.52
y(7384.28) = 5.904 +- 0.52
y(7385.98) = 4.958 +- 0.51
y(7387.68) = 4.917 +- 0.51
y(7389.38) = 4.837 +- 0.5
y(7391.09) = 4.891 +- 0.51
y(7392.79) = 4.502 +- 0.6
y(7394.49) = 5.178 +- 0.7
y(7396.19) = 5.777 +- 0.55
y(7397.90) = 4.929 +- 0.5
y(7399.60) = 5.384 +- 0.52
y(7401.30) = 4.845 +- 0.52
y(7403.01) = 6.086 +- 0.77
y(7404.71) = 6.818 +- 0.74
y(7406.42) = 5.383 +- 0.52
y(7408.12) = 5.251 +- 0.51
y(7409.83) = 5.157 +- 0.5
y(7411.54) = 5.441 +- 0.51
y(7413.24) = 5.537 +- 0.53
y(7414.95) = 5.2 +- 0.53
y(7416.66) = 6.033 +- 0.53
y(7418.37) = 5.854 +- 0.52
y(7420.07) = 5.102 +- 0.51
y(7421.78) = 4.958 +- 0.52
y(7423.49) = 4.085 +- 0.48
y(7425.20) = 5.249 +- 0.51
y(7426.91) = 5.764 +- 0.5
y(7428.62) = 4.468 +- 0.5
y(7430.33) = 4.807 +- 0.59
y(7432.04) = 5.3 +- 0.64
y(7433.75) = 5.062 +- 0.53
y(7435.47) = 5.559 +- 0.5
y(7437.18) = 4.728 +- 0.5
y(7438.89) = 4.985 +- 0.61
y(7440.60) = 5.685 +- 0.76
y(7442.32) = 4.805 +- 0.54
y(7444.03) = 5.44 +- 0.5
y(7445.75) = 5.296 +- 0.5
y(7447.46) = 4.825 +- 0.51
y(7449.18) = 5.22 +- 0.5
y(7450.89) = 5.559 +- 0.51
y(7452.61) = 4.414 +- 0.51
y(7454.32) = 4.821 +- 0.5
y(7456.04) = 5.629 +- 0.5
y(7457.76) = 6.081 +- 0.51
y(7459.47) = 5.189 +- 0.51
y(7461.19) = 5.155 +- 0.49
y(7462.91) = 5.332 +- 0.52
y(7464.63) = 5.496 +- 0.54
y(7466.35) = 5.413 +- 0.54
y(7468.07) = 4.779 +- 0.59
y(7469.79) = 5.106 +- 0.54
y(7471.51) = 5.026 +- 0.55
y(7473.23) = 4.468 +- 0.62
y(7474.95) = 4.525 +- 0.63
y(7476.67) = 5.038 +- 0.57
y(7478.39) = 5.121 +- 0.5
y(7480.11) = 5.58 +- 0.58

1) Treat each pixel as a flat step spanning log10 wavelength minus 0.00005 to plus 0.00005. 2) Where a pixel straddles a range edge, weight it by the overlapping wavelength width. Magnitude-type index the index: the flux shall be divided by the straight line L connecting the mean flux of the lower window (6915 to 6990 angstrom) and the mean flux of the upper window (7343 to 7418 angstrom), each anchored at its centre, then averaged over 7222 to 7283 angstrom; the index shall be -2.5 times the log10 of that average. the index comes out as 0.08 mag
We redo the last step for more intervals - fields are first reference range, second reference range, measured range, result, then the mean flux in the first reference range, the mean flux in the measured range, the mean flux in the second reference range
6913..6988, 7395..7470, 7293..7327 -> 0.04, 5.29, 5.11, 5.27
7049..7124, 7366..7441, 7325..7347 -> 0.02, 5.36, 5.19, 5.26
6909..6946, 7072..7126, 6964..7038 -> -0.06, 5.04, 5.46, 5.31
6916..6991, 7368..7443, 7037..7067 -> -0.03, 5.29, 5.42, 5.25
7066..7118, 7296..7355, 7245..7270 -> 0.08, 5.36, 4.89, 5.22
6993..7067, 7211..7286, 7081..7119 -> 0.00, 5.43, 5.31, 5.03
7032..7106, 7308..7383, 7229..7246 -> 0.03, 5.4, 5.15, 5.25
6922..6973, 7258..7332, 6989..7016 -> -0.04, 5.28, 5.43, 5.1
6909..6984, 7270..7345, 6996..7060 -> -0.04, 5.26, 5.42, 5.12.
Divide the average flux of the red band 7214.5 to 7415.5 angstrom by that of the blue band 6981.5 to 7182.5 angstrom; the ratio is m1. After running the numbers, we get 0.98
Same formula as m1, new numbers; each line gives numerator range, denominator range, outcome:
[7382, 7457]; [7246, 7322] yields 1.05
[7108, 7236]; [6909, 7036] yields 0.94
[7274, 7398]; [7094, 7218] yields 1.03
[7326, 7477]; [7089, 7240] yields 1.04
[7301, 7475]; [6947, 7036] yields 0.96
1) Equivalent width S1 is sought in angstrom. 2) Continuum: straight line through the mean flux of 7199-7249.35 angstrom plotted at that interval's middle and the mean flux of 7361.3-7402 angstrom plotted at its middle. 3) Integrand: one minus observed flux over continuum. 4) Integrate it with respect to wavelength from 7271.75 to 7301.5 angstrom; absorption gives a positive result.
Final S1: 0.2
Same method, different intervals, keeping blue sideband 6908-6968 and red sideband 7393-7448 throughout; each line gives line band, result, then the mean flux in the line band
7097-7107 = 0.2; 5.12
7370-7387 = -0.1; 5.31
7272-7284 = 0.9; 4.84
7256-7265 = 0.1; 5.16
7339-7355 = -0.3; 5.35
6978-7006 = -1.3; 5.41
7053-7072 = -0.9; 5.42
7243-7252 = 0.6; 4.9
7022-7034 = -0.3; 5.3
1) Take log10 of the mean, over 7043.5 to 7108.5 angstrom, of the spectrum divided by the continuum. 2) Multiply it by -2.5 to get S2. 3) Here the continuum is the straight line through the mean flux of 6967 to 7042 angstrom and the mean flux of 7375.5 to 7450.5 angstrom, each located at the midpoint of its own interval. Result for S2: 0.022 mag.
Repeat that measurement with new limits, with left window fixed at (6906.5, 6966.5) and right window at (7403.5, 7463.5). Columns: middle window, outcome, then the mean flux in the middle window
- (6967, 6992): -0.08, 5.53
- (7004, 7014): -0.06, 5.42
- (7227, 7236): 0.01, 5.14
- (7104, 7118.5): -0.06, 5.46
